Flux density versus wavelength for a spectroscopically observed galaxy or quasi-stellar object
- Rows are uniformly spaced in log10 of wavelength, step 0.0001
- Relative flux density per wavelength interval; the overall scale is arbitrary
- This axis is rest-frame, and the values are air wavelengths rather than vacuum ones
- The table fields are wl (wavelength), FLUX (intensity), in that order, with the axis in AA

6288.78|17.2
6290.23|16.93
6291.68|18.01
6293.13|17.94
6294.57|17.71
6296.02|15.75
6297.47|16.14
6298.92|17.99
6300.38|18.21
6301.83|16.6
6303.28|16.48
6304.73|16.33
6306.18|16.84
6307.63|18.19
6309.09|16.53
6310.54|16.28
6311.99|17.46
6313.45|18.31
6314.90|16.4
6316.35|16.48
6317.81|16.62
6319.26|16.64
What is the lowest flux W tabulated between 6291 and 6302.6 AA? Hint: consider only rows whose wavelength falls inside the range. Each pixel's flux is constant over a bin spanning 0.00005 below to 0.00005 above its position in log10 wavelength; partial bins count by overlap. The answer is 15.75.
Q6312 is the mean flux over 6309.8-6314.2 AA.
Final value 17.4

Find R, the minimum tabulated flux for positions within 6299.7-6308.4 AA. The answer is 16.33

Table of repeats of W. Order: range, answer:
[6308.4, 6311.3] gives 16.28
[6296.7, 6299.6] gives 16.14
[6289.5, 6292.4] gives 16.93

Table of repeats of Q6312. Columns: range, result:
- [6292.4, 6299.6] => 17.1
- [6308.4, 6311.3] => 16.5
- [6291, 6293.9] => 18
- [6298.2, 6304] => 17.3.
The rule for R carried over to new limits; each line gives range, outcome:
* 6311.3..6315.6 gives 16.4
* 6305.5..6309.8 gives 16.53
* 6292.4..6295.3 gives 17.71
